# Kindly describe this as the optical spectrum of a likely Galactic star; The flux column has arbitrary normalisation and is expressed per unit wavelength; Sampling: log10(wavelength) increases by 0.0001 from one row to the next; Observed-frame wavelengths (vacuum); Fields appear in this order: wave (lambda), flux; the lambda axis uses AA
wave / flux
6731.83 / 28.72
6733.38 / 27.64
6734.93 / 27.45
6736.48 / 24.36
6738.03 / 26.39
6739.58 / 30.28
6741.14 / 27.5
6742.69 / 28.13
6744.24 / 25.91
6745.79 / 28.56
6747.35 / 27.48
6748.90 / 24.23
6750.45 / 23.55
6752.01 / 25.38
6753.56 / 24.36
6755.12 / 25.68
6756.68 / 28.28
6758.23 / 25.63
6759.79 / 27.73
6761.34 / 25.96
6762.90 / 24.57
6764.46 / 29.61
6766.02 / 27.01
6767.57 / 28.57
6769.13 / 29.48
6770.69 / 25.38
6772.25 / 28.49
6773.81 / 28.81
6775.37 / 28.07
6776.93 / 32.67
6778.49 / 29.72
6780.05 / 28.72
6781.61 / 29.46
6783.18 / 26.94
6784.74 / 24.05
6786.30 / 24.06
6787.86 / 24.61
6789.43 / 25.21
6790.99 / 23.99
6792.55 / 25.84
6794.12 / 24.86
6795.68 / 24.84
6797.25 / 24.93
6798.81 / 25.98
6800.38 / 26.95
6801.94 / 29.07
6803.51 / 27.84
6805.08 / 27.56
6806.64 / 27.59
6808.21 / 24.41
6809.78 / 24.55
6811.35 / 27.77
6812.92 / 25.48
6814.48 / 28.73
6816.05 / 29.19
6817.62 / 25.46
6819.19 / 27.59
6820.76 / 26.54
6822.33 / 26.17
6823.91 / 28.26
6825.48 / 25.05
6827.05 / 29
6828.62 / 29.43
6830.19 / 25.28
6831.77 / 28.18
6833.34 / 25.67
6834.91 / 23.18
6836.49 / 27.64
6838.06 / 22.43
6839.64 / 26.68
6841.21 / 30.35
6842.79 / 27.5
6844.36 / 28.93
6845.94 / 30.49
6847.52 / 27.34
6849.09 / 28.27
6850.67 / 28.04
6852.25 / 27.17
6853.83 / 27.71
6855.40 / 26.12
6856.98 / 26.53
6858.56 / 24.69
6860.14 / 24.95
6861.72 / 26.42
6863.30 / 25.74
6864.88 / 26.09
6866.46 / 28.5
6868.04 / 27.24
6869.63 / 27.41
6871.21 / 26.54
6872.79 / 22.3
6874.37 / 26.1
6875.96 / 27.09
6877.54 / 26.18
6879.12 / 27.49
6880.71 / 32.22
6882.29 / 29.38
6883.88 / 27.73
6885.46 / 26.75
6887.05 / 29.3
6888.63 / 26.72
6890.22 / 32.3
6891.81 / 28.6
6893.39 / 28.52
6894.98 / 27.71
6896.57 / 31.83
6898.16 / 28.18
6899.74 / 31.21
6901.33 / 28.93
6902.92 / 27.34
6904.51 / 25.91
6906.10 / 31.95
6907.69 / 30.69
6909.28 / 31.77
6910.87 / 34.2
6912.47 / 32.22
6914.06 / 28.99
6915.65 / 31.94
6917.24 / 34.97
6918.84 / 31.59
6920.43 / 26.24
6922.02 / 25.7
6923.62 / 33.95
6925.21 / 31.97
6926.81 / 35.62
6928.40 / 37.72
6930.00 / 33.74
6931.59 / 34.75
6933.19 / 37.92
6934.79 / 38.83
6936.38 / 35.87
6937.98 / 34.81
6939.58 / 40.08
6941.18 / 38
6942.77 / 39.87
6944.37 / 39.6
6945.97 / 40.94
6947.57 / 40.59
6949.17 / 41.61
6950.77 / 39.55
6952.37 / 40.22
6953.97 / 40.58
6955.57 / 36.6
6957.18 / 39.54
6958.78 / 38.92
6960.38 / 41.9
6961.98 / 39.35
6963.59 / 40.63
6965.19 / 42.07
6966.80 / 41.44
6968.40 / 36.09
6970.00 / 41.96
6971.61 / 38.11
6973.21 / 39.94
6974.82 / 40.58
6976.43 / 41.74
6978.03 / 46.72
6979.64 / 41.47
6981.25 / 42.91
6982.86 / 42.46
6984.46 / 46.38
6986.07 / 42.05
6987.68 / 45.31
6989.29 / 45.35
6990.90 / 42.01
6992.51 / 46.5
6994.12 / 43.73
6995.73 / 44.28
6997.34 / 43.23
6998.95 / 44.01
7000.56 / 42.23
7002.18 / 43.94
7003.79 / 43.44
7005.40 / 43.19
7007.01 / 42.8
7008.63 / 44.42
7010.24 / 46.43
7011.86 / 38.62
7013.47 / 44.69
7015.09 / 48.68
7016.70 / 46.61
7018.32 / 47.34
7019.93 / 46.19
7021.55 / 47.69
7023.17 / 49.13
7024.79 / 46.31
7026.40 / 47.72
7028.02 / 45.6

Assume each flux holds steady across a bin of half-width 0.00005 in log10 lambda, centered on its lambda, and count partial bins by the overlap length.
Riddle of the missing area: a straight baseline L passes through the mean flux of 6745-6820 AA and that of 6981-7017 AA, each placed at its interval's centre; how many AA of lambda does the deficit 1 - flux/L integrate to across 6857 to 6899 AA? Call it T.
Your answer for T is 8.4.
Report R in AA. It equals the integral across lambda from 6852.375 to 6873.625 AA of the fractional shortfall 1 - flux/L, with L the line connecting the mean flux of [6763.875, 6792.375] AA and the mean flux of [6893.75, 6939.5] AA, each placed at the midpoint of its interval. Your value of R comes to 2.87 AA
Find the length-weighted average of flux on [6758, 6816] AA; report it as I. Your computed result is 26.9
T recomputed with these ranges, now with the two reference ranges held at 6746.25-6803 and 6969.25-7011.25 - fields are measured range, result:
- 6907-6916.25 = 1.4 AA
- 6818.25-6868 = 7.7 AA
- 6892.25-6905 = 2.6 AA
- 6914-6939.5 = 3.1 AA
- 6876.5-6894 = 3.3 AA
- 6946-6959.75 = 0.2 AA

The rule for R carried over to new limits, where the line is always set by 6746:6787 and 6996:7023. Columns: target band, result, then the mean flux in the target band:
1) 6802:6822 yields 2.3 AA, 27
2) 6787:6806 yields 2.1 AA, 26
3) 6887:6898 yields 2.1 AA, 29.2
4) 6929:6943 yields 0.8 AA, 37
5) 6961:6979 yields 0.4 AA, 40.8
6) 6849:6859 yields 1.9 AA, 26.9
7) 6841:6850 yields 1.1 AA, 28.7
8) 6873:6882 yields 1.9 AA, 27.6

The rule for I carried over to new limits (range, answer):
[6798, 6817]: 27.1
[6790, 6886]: 26.8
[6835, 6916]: 28.1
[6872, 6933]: 30.1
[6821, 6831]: 27.1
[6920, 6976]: 38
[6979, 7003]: 43.7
